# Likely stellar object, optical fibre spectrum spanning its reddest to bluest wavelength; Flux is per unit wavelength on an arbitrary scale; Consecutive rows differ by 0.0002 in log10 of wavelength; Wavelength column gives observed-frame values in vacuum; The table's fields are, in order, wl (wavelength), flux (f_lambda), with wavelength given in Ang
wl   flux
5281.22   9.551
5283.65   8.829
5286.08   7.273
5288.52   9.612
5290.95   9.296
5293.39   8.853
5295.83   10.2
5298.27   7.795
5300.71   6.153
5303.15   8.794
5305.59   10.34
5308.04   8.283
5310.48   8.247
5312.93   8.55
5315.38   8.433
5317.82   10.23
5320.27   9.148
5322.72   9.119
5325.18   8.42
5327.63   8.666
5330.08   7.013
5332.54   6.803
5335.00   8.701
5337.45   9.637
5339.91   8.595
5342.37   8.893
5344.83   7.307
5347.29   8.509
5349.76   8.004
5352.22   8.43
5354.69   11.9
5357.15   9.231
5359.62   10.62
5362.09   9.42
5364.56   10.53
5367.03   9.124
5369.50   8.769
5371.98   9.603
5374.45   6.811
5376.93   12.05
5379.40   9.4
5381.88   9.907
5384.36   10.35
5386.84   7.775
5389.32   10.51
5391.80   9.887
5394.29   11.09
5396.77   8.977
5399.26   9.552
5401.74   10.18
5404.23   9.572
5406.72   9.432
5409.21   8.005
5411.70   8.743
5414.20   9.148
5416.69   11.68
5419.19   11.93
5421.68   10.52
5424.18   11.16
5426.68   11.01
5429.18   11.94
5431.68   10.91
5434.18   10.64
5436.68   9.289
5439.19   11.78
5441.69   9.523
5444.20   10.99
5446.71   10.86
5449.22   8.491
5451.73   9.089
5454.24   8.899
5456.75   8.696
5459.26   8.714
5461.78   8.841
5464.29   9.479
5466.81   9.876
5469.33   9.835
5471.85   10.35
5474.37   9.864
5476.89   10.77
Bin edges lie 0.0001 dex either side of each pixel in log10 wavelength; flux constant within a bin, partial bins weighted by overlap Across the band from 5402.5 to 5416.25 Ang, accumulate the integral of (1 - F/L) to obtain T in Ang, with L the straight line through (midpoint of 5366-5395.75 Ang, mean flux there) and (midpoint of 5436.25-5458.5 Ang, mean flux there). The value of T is 0.7 Ang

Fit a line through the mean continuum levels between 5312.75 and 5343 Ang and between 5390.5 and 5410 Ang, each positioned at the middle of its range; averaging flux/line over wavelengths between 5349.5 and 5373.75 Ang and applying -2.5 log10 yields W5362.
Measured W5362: -0.06 mag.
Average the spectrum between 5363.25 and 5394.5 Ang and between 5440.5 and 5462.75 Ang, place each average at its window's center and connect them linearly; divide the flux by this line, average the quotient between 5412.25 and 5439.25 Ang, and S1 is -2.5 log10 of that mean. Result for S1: -0.15 mag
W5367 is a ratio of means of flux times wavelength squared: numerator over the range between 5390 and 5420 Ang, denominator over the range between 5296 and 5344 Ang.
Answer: 1.2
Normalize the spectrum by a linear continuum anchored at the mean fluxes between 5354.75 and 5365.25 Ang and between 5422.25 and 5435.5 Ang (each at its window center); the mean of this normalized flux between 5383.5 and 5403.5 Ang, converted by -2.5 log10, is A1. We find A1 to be 0.09 mag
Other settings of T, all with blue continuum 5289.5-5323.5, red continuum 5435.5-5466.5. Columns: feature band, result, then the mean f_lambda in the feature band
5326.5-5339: 1.1 Ang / 8.17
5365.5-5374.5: 0.3 Ang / 8.87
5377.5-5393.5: -1.0 Ang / 9.78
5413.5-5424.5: -1.8 Ang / 11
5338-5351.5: 1.0 Ang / 8.34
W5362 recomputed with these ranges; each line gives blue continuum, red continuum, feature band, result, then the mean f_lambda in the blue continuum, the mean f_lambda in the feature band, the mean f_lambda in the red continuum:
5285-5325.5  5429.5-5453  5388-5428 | -0.02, 8.76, 10.1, 10.2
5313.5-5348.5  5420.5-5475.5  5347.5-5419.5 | -0.05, 8.53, 9.63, 10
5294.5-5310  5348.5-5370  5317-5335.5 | 0.07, 8.58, 8.46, 9.58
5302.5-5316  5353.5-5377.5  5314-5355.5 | 0.07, 8.79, 8.66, 9.74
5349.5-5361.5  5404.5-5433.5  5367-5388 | 0.07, 9.76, 9.33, 10.4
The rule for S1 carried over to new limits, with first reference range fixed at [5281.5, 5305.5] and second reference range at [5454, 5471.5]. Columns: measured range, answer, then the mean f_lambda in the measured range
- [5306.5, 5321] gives -0.01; 8.84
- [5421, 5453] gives -0.14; 10.5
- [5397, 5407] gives -0.07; 9.64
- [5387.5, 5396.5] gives -0.13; 10.2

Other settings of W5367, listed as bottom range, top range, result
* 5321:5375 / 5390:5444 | 1.19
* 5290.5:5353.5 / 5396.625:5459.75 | 1.22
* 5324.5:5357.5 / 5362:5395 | 1.14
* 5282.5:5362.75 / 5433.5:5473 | 1.16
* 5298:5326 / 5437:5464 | 1.16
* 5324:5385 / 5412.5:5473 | 1.16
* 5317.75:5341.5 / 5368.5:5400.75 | 1.15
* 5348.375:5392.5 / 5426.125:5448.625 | 1.15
